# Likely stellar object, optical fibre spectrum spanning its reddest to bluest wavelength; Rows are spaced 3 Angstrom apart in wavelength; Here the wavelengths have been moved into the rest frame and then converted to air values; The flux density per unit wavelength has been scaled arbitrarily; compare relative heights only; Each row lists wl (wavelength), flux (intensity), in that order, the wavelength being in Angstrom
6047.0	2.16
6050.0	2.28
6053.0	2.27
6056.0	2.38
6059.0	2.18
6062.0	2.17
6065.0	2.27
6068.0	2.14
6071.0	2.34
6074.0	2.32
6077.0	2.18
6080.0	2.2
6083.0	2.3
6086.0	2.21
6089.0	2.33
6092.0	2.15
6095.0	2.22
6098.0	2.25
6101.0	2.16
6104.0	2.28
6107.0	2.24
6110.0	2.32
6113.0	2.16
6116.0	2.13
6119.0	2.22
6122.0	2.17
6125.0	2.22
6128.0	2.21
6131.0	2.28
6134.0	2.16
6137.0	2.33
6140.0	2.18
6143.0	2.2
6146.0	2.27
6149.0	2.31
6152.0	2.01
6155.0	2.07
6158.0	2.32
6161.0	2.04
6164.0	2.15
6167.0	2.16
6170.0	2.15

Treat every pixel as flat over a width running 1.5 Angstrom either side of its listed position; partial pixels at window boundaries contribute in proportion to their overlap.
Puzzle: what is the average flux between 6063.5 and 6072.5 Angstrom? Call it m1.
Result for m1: 2.25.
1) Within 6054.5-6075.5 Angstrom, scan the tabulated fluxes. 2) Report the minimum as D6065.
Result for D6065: 2.14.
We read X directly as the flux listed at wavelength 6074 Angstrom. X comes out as 2.32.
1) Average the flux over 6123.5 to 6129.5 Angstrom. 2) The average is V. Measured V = 2.21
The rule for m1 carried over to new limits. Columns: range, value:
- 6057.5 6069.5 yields 2.19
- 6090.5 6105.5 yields 2.21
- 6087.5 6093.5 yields 2.24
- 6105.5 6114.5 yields 2.24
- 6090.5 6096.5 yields 2.19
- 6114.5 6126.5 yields 2.19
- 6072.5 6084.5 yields 2.25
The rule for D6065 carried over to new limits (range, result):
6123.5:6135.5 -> 2.16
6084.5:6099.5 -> 2.15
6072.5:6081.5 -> 2.18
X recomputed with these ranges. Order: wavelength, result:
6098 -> 2.25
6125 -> 2.22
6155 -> 2.07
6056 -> 2.38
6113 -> 2.16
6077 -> 2.18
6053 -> 2.27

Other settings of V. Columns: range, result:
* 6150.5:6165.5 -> 2.12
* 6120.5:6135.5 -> 2.21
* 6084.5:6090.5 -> 2.27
